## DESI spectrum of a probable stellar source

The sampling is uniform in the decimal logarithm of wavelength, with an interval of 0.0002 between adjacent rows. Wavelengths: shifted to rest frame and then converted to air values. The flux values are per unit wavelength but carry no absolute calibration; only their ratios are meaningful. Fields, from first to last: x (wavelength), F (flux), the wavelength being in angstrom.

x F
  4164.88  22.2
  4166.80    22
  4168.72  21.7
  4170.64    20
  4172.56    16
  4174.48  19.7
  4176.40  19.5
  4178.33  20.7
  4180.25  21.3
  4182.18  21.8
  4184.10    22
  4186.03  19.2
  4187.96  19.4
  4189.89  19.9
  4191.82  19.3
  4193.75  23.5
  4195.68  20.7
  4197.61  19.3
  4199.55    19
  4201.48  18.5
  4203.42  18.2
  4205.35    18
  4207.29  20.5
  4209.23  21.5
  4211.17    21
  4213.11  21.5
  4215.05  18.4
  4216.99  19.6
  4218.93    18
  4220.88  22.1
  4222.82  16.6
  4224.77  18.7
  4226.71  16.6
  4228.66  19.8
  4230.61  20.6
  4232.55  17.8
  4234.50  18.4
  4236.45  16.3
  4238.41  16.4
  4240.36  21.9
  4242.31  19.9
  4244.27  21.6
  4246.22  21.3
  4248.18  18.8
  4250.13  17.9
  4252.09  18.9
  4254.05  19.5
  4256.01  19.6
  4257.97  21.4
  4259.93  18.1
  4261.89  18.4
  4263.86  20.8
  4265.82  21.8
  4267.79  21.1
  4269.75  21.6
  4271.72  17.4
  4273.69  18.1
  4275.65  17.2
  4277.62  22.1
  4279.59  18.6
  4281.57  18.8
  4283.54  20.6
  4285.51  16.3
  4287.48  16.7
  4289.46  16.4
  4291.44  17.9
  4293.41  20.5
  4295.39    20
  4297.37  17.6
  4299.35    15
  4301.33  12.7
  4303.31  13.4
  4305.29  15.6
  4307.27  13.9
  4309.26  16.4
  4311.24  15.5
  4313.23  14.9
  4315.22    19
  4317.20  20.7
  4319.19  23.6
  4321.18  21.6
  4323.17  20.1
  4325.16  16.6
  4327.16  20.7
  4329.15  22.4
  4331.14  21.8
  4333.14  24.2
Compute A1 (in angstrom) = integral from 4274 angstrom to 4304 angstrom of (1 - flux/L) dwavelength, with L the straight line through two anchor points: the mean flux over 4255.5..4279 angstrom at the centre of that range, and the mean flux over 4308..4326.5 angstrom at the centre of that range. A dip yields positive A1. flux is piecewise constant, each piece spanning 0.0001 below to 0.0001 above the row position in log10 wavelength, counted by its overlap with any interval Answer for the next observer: 2.6 angstrom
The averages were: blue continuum 19.8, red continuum 18.7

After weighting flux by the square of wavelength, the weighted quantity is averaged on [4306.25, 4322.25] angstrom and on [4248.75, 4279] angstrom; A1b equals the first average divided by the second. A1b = 0.95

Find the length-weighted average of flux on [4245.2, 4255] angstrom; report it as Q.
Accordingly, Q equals 19.3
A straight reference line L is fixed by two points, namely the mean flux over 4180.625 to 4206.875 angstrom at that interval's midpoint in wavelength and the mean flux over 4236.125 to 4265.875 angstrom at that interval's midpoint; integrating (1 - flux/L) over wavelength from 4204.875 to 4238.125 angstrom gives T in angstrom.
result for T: 1.1 angstrom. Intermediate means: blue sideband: 19.9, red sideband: 19.5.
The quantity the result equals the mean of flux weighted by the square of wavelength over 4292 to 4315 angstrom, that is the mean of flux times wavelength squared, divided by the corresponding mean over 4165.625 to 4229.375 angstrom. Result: 0.85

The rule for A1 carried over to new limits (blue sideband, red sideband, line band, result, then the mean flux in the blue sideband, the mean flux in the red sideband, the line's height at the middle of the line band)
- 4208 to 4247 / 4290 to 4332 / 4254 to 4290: -0.99 angstrom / 19.4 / 18.1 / 18.7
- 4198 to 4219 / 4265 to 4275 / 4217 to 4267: 1.17 angstrom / 19.5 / 19.9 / 19.7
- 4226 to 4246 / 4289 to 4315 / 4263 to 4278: -2.00 angstrom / 19.1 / 16.2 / 17.6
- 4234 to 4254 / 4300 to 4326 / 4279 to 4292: 0.09 angstrom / 19.2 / 17.2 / 18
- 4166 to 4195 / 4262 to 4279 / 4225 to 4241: 1.35 angstrom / 20.4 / 19.9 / 20.1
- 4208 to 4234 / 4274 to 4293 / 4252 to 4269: -1.18 angstrom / 19.4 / 18.4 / 18.7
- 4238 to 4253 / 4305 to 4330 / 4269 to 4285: 0.04 angstrom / 19.7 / 18.6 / 19.2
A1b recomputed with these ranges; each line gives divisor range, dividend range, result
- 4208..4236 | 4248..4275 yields 1.03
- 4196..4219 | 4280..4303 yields 0.93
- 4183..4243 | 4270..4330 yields 0.97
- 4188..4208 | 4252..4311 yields 0.96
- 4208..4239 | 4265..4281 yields 1.06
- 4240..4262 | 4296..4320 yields 0.86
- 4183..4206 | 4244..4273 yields 1.03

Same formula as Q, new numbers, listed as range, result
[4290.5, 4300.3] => 18.2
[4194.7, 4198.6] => 20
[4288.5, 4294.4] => 18.3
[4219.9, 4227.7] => 18.5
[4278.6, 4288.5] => 18.2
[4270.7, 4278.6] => 18.7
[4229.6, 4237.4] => 18.3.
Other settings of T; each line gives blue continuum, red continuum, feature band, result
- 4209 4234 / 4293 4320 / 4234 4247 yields -0.4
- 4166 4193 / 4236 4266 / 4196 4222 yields 0.3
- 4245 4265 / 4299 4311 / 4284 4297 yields -1.7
